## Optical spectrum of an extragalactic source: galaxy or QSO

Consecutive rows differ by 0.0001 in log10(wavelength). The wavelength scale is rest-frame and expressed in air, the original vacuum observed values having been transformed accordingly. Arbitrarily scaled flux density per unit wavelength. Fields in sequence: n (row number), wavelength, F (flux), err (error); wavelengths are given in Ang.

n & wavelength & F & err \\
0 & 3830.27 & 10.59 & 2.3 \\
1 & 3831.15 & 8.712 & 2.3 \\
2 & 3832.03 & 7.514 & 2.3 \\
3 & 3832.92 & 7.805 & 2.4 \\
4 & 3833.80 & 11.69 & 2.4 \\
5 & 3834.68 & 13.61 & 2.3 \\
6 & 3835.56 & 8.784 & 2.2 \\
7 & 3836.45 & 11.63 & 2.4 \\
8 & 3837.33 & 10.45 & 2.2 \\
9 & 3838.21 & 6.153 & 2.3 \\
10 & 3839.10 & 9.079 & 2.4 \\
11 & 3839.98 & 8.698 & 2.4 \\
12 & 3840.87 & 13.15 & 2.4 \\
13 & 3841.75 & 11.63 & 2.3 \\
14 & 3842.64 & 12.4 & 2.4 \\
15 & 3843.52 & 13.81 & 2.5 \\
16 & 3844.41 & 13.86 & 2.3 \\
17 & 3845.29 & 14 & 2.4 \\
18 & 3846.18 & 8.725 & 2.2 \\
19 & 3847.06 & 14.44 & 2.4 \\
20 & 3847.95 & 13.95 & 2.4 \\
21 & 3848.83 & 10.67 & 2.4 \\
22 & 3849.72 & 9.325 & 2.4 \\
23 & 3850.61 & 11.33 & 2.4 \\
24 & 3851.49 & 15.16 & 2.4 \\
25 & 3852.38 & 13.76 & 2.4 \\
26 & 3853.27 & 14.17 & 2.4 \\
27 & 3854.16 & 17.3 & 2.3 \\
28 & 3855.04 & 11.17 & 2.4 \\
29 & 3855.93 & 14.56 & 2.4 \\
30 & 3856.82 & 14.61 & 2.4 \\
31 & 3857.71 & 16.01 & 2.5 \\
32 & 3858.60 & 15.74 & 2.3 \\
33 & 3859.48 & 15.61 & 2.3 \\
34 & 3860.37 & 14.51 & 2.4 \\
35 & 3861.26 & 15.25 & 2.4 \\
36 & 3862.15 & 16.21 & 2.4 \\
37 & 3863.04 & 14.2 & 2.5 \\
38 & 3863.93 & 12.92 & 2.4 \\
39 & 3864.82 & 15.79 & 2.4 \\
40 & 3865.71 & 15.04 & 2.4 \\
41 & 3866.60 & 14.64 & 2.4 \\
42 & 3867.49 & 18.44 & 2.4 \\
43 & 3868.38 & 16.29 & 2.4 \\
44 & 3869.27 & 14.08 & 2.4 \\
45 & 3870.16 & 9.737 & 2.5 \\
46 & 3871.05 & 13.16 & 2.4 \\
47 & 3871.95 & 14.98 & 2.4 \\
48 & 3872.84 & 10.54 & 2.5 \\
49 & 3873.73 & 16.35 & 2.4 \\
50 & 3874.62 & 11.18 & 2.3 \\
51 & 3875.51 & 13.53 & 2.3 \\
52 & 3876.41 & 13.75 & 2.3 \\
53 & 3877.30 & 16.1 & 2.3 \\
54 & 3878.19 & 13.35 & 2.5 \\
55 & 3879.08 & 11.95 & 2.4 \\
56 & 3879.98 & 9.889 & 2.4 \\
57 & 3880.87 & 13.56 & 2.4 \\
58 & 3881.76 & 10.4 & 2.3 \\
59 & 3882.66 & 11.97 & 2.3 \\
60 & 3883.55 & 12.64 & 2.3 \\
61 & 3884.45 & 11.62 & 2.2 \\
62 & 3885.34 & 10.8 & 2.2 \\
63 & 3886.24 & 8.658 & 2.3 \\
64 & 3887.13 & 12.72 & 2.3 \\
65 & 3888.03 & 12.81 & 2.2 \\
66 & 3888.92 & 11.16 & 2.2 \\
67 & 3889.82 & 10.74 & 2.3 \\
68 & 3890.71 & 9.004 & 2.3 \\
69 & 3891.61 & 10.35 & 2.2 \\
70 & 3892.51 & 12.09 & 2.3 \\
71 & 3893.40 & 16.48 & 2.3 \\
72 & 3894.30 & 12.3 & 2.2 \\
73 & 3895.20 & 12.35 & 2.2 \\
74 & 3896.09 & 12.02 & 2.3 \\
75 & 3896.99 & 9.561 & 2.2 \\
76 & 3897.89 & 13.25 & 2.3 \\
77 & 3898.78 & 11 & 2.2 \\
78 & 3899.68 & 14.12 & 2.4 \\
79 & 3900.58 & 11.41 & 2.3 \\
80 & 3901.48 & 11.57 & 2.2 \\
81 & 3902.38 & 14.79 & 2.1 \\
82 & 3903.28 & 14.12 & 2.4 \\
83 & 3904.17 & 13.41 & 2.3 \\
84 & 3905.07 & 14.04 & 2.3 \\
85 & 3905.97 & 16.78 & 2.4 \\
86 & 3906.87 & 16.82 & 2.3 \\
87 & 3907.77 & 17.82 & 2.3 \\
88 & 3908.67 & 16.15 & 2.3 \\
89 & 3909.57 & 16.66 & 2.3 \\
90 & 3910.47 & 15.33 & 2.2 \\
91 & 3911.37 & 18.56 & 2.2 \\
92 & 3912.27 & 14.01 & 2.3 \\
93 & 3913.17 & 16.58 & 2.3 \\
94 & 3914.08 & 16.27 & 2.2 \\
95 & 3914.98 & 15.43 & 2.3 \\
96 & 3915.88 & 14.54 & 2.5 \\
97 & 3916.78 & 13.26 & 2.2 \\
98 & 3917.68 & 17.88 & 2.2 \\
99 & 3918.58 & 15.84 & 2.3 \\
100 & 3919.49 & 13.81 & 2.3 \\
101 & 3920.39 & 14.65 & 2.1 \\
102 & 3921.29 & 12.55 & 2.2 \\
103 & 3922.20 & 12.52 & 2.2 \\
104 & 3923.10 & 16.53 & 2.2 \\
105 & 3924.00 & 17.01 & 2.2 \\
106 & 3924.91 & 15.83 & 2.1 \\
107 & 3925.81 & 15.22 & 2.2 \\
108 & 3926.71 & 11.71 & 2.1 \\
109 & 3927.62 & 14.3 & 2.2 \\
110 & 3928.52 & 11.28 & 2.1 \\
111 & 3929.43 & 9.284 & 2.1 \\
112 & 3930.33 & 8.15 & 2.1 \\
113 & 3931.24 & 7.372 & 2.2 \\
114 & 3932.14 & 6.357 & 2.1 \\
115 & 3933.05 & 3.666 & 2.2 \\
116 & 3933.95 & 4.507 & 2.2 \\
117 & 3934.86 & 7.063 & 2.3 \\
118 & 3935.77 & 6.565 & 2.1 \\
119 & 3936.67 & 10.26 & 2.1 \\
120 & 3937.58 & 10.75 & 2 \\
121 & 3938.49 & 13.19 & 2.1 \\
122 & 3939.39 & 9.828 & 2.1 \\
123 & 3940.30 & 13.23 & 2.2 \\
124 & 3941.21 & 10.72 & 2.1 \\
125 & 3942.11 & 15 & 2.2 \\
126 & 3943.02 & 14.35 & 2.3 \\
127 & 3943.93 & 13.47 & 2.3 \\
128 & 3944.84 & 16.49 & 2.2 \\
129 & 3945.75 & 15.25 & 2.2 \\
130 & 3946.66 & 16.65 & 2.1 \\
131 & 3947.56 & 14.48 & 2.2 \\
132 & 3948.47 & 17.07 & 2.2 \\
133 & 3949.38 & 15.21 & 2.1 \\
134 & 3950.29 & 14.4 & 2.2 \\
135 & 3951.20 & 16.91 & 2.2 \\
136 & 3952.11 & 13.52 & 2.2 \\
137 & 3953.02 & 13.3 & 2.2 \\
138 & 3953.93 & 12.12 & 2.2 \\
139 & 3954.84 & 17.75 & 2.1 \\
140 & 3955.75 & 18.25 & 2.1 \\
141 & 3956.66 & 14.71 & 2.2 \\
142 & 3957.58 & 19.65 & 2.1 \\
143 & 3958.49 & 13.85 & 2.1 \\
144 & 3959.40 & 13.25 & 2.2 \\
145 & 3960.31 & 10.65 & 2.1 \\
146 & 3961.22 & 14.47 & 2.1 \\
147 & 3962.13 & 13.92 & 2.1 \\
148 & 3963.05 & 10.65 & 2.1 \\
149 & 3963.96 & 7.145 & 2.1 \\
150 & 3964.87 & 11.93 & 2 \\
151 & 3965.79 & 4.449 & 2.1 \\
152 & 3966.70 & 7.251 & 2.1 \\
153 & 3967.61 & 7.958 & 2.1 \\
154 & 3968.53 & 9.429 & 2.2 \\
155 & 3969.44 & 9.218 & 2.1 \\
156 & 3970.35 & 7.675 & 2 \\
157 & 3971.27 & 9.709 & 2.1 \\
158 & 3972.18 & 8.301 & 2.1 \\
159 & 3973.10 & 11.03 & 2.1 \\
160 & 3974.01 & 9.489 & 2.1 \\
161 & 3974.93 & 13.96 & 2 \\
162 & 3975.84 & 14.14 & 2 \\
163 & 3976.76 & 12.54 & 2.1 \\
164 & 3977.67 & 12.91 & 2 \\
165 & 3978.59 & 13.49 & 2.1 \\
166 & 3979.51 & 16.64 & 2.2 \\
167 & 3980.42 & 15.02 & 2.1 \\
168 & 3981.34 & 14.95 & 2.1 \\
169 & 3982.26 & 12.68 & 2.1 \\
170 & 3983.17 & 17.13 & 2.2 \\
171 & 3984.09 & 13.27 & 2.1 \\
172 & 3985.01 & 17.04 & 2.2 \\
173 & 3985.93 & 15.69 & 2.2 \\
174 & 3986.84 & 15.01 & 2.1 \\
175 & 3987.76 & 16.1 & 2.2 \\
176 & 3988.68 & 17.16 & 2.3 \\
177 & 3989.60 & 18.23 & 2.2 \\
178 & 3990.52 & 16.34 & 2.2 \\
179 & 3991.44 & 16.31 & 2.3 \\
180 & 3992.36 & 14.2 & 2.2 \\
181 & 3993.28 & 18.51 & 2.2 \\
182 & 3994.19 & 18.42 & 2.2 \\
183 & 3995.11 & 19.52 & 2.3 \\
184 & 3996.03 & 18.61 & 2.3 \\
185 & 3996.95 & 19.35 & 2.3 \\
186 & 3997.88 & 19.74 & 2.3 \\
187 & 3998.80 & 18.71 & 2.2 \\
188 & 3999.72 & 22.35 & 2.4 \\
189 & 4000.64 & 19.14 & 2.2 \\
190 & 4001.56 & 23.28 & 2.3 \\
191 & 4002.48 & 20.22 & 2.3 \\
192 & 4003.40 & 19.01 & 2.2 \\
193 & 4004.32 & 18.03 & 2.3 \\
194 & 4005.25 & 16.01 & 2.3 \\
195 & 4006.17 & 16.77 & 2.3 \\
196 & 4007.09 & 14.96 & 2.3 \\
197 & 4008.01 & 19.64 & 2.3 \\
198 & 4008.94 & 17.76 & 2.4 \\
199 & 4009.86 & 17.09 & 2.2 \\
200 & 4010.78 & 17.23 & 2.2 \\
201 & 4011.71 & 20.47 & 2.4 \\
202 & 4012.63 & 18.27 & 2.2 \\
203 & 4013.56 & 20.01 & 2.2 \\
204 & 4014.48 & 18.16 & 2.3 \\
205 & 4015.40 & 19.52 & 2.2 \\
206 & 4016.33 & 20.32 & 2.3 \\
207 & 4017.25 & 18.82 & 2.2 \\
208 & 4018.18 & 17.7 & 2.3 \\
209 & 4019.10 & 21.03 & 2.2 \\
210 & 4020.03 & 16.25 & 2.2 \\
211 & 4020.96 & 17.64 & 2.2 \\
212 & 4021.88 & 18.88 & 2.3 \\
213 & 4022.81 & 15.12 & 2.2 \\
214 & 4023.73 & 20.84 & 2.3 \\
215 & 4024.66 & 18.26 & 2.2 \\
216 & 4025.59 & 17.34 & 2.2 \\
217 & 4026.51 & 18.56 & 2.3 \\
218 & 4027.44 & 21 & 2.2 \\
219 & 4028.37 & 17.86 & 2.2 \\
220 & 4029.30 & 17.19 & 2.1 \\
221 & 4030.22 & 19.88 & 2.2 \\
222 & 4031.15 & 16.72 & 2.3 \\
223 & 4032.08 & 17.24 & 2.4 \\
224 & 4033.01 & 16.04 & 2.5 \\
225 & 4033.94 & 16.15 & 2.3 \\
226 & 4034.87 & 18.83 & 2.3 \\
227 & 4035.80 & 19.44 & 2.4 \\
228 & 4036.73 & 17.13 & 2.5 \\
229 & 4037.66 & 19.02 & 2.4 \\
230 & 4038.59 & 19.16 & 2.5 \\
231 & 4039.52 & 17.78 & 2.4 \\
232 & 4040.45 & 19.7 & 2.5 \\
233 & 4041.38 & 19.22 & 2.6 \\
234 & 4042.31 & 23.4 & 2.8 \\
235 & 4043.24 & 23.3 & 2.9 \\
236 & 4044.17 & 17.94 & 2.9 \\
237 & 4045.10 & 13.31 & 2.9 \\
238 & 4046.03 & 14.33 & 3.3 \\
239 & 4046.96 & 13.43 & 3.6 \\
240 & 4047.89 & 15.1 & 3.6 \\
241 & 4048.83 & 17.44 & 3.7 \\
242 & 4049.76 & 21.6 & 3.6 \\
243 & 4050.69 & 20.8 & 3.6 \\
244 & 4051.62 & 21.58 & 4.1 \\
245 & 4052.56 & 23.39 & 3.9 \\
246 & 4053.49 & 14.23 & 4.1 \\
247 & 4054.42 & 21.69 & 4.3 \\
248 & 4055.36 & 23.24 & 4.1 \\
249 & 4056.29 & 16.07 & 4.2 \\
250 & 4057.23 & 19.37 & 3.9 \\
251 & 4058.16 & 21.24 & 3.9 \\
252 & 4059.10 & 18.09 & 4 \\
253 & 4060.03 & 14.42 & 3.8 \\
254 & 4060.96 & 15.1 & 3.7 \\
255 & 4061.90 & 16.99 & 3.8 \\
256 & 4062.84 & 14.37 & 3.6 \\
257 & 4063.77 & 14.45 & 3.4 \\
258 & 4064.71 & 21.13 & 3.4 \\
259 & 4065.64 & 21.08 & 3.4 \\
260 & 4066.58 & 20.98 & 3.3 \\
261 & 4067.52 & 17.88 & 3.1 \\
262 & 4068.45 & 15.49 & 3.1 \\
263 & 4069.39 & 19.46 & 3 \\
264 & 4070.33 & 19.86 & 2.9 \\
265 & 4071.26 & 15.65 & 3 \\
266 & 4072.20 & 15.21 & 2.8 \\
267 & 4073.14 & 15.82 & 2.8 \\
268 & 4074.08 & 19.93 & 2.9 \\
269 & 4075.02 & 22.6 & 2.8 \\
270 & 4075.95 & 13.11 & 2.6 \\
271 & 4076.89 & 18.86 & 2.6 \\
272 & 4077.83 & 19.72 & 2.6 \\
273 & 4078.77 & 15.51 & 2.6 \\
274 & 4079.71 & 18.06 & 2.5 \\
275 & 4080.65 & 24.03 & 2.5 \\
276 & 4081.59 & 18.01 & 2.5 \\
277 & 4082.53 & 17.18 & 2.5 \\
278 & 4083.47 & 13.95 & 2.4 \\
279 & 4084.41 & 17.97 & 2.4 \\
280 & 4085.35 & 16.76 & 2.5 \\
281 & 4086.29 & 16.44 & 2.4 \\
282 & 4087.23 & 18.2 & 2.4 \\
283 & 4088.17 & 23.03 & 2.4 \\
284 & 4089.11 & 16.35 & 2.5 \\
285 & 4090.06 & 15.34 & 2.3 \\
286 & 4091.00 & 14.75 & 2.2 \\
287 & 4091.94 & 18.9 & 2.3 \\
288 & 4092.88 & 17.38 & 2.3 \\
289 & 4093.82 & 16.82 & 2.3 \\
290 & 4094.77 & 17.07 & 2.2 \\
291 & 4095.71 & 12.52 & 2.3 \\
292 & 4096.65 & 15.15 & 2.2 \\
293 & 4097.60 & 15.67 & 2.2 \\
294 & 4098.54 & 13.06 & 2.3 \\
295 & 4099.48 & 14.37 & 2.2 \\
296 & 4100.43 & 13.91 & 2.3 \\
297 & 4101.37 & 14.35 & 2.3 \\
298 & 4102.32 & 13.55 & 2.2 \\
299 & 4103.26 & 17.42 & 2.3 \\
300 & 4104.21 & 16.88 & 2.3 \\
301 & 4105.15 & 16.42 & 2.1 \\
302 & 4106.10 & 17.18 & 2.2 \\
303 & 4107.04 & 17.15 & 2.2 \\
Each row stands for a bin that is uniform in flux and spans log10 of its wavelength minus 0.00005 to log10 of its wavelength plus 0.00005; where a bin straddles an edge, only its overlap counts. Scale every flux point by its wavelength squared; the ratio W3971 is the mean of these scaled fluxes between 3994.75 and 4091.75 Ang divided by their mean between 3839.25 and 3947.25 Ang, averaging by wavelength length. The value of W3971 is 1.5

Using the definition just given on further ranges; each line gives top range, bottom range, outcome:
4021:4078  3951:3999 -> 1.35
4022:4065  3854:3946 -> 1.49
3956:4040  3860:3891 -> 1.31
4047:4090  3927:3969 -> 1.61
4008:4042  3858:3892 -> 1.51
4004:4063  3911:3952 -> 1.47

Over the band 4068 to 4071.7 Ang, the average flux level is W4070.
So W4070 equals 17.6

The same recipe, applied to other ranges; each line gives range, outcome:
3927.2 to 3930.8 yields 10.7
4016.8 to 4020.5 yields 18.4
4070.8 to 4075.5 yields 17.8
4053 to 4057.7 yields 19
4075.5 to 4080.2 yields 17.1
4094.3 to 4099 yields 14.7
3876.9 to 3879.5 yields 13.8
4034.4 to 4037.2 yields 18.4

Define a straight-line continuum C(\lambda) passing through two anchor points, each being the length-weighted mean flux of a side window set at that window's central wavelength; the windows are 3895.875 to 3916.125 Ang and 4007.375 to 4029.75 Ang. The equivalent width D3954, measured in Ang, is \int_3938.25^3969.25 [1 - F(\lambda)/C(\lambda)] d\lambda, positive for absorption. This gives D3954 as 5.7 Ang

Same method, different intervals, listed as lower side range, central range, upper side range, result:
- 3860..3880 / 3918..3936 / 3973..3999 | 4.3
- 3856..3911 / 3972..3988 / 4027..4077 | 2.3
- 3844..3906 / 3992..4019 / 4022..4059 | -2.0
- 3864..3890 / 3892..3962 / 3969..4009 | 3.5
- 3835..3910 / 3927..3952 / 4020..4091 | 5.4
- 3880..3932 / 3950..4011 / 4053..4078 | 2.5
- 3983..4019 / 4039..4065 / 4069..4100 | -1.1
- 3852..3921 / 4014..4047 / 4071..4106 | -4.9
